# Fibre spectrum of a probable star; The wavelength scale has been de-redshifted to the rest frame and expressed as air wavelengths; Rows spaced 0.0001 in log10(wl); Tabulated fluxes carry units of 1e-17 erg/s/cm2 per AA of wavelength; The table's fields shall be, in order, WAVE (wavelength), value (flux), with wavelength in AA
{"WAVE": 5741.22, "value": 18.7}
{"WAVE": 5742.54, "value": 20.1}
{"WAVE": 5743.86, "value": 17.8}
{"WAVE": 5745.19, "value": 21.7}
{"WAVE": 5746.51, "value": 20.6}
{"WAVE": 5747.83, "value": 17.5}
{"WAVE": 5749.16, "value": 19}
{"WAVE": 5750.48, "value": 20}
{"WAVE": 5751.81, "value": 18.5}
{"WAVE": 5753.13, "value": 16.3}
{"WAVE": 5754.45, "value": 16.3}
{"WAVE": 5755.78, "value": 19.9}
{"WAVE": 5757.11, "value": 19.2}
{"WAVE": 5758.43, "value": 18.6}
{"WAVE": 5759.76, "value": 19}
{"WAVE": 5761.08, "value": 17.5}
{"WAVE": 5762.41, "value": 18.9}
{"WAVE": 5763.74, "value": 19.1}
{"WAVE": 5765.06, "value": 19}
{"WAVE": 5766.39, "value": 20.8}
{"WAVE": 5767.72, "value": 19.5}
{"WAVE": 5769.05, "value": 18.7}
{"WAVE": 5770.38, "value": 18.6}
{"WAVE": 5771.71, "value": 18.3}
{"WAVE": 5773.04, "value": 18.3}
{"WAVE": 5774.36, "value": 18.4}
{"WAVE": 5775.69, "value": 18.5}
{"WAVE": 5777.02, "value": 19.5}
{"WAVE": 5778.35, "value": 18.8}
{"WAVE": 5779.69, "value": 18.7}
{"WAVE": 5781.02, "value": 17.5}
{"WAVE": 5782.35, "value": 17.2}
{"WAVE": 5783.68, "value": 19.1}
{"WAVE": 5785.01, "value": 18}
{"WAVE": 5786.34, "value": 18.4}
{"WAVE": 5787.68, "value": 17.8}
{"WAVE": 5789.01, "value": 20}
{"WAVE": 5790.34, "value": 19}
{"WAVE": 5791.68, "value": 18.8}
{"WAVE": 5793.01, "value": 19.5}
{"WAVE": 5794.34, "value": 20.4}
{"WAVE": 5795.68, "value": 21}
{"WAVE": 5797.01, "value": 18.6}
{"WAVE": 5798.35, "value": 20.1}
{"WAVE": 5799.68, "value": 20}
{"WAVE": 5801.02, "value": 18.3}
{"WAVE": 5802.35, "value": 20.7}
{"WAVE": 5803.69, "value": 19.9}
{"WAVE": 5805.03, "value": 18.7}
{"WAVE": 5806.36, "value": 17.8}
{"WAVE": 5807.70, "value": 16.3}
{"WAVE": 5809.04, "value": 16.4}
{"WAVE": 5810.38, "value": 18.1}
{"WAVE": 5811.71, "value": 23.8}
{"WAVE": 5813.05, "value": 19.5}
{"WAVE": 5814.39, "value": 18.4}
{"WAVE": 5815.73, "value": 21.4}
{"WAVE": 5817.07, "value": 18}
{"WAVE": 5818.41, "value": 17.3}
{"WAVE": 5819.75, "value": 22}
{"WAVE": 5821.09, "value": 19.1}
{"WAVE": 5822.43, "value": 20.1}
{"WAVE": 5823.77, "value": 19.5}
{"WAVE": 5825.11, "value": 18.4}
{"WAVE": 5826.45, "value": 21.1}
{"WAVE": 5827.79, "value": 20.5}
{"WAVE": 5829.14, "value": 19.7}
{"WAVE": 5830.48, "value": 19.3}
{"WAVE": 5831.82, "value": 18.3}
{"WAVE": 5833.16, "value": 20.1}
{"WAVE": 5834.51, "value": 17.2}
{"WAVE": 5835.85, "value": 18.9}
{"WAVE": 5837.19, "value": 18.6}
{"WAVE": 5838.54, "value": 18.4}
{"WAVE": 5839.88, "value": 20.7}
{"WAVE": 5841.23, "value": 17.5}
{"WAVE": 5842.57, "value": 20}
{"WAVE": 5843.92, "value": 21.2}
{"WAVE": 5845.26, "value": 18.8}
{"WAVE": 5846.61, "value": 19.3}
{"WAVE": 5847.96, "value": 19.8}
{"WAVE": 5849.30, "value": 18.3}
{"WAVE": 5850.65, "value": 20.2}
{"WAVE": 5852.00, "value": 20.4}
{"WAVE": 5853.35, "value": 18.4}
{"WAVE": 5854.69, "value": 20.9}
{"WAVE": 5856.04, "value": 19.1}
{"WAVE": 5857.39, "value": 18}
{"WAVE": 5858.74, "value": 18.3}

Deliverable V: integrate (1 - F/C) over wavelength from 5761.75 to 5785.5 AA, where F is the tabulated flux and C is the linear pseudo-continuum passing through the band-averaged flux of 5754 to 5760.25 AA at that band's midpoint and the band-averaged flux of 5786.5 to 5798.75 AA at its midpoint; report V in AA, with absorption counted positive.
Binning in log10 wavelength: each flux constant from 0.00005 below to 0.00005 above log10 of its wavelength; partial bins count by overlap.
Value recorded 0.34 AA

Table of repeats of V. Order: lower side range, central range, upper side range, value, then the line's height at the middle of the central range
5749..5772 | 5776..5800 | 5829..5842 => -0.28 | 18.8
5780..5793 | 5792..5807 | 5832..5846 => -0.72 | 18.6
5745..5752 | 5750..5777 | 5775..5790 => 0.51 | 19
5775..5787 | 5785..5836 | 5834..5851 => -1.35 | 18.8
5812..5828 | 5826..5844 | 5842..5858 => 0.27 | 19.6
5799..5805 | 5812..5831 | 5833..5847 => -0.32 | 19.4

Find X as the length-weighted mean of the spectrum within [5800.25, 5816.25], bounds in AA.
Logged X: 19.1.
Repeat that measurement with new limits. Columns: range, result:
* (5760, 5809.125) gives 18.8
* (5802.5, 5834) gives 19.3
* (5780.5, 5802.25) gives 19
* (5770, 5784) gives 18.4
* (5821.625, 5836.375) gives 19.4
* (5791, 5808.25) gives 19.3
